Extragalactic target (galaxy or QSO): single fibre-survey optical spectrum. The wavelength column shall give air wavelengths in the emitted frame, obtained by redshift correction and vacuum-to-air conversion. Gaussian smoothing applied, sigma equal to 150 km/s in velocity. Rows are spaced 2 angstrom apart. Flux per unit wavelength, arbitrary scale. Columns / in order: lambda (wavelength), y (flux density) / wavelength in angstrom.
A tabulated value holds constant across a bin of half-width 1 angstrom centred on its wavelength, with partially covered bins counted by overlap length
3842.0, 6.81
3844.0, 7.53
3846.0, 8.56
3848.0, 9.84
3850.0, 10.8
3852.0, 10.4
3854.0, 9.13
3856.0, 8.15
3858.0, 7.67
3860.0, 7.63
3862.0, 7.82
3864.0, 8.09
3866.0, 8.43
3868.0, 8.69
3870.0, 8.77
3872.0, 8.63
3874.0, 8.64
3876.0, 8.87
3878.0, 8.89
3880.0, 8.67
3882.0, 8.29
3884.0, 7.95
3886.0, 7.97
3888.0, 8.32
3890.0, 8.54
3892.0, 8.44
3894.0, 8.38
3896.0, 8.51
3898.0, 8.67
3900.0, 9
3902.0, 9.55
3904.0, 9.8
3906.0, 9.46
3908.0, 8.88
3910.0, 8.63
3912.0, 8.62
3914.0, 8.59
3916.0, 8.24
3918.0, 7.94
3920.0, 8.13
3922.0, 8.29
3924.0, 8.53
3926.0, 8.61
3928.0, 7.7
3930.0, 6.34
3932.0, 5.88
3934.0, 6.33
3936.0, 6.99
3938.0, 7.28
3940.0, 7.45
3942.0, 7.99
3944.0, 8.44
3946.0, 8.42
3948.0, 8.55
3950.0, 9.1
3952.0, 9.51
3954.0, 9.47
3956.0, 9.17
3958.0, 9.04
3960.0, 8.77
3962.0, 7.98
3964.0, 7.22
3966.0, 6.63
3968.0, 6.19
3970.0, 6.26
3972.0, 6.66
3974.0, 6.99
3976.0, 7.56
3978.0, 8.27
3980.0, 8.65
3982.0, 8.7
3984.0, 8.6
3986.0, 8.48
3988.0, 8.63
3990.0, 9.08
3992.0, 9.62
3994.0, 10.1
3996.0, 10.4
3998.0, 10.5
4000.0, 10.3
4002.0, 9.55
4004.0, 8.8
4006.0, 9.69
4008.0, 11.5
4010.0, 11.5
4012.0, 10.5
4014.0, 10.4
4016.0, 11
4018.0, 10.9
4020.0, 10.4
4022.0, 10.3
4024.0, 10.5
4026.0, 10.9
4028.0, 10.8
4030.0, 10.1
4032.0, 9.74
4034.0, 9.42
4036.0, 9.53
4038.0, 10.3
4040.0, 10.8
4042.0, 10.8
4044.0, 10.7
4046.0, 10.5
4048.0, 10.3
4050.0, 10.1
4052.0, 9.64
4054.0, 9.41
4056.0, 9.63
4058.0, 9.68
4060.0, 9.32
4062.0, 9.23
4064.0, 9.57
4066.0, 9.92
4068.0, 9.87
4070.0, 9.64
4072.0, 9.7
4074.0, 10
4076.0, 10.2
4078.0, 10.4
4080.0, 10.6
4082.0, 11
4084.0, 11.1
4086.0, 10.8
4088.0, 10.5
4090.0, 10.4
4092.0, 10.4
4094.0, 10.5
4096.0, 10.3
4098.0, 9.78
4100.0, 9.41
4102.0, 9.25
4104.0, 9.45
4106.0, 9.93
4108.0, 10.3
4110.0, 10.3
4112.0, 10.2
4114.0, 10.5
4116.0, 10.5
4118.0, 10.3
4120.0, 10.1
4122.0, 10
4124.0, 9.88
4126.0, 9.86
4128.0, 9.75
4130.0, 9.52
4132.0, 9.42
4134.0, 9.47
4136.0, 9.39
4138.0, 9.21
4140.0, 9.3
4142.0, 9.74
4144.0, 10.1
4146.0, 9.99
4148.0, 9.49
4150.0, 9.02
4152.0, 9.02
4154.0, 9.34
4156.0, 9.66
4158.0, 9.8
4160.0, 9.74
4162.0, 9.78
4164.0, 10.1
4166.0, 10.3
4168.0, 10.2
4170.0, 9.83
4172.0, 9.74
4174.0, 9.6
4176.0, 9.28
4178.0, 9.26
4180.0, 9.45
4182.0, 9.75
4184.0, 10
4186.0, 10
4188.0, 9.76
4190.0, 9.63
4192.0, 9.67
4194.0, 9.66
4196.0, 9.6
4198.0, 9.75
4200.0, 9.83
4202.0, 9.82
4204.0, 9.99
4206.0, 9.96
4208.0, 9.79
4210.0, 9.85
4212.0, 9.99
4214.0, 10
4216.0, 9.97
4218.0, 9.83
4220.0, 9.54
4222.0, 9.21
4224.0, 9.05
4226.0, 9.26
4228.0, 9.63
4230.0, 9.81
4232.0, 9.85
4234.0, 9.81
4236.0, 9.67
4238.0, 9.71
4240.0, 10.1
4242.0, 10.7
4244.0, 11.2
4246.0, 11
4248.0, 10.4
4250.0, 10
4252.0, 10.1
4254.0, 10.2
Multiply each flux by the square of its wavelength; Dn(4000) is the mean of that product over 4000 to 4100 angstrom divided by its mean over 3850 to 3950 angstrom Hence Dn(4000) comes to 1.32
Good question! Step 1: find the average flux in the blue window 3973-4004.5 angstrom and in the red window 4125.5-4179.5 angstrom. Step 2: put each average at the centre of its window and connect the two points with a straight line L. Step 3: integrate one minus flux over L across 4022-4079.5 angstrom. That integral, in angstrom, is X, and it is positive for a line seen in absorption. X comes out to -4.9 angstrom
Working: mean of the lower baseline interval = 9.02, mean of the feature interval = 10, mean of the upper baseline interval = 9.62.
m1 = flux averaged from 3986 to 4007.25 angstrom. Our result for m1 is 9.63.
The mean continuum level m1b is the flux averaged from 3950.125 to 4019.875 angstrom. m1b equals 9.04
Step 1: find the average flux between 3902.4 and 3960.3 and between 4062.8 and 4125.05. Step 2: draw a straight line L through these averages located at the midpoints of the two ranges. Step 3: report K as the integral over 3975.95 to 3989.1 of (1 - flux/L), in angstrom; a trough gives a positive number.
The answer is 0.6 angstrom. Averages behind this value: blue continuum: 8.29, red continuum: 10.2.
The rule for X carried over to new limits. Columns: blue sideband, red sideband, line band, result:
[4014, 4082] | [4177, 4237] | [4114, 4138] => 0.2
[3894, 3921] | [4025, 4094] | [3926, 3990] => 9.3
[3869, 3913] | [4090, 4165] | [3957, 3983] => 4.2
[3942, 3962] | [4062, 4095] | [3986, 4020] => -2.5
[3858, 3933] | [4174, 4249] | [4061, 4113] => -4.8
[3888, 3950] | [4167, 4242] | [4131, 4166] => -0.5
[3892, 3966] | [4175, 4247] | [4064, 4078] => -1.3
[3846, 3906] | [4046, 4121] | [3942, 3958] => 0.5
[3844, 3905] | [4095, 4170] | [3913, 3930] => 1.4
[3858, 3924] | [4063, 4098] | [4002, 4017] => -1.2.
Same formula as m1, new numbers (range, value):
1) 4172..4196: 9.64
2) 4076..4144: 10.1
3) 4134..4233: 9.68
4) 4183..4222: 9.81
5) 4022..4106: 10.1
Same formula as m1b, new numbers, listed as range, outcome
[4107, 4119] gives 10.3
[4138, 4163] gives 9.57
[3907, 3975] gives 7.91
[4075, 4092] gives 10.6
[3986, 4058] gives 10.2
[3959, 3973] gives 7.1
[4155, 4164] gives 9.78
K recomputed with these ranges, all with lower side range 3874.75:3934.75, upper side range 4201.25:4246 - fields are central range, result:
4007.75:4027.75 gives -4.2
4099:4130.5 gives -2.0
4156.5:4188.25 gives -0.5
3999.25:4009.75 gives -1.5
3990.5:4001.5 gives -1.7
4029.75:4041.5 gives -1.4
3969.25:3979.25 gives 1.7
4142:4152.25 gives -0.1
